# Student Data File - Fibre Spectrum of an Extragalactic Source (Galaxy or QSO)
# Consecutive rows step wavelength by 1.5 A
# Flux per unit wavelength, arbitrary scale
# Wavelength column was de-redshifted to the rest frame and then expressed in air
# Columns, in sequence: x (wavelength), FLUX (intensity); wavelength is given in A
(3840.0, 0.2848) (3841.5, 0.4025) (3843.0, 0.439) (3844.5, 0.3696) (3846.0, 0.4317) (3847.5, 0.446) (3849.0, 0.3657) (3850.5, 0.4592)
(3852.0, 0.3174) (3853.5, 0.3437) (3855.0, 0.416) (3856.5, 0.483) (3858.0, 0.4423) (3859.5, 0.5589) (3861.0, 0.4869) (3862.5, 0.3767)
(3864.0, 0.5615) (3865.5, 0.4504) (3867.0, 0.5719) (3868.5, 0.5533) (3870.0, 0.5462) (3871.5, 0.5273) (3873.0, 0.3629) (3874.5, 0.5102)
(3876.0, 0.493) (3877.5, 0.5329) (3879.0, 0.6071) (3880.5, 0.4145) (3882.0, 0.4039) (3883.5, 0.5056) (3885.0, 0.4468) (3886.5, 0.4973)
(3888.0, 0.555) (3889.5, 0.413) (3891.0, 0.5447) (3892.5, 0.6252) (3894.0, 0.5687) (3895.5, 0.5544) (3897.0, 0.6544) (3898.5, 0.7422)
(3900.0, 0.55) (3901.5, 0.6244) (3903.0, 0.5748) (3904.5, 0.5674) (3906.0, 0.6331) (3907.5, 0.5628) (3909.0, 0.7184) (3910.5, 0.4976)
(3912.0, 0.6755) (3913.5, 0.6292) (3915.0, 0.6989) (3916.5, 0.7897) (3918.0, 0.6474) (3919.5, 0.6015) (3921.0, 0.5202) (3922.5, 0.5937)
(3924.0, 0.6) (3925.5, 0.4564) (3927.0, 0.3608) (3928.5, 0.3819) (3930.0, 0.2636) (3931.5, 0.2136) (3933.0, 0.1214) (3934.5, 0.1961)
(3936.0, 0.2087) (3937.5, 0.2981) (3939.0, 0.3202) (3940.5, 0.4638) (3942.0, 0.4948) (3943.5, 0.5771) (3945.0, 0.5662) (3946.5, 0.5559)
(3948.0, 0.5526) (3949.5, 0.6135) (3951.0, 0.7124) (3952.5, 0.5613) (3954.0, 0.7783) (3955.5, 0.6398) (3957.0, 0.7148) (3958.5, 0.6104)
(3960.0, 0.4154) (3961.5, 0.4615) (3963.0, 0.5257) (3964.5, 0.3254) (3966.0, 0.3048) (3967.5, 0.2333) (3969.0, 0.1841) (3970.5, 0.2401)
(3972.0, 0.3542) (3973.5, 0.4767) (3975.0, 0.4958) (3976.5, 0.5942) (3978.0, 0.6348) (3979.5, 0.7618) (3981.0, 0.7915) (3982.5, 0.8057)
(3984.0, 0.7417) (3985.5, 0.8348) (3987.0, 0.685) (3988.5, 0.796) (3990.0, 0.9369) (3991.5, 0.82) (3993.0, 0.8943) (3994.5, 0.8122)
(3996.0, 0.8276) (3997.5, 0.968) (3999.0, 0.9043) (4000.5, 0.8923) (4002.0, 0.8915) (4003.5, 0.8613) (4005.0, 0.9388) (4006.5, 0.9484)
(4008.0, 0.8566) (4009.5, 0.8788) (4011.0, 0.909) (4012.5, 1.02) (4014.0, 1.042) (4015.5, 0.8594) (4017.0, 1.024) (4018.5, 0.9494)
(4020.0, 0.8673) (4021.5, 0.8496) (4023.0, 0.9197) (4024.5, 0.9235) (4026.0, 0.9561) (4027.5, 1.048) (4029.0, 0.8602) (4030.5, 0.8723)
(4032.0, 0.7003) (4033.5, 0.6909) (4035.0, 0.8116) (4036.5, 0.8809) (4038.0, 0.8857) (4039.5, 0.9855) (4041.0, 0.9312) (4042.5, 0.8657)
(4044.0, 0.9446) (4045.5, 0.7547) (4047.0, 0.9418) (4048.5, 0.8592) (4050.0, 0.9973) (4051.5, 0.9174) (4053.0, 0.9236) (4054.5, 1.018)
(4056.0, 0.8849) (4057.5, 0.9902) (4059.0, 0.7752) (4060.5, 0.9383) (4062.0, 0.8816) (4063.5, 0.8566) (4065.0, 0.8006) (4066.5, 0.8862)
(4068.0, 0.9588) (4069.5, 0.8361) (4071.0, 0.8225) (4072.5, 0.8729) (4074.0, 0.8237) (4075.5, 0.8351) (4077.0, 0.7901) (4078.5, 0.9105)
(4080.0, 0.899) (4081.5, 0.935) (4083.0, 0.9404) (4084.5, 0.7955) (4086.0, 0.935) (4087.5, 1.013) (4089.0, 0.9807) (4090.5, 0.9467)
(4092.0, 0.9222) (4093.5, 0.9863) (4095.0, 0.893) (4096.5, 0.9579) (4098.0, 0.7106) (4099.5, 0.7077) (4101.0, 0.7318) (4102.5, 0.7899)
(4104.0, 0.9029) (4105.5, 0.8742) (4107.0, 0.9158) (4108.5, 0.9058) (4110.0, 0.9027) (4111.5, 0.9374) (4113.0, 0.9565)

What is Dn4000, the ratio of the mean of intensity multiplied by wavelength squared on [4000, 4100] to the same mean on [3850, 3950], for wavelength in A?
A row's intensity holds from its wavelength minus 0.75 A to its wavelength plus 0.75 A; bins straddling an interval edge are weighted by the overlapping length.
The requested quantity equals 1.9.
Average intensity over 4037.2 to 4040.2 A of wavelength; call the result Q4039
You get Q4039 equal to 0.934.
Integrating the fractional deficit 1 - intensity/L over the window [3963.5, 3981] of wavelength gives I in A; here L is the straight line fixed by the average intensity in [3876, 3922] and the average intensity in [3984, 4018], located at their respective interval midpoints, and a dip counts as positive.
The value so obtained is 8.0 A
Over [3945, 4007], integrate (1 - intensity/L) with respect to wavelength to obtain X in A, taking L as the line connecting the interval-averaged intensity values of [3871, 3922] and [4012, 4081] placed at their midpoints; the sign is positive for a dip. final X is 7.2 A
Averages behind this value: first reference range 0.567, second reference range 0.892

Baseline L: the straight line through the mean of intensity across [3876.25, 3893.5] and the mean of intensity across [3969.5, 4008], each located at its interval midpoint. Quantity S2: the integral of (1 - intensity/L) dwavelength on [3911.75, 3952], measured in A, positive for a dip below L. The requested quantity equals 8.5 A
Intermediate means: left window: 0.505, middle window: 0.484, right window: 0.755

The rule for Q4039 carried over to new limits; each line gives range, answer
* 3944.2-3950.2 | 0.572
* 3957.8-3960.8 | 0.51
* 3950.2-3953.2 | 0.638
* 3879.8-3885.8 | 0.443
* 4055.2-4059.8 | 0.885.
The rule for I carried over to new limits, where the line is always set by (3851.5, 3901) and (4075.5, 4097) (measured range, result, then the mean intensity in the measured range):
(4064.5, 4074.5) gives 0.3 A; 0.86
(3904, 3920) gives -1.8 A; 0.64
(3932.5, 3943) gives 5.3 A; 0.311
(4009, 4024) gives -2.9 A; 0.933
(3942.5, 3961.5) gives 1.5 A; 0.601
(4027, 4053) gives -1.6 A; 0.879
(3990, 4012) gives -4.1 A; 0.889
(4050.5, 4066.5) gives -0.7 A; 0.9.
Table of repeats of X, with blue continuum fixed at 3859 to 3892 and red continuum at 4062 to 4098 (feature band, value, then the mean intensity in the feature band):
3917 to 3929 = 1.2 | 0.529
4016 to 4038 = -2.6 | 0.882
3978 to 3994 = -2.0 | 0.799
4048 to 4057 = -1.1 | 0.937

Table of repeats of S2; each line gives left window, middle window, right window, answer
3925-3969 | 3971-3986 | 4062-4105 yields -2.6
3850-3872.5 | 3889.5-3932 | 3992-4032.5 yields 3.1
